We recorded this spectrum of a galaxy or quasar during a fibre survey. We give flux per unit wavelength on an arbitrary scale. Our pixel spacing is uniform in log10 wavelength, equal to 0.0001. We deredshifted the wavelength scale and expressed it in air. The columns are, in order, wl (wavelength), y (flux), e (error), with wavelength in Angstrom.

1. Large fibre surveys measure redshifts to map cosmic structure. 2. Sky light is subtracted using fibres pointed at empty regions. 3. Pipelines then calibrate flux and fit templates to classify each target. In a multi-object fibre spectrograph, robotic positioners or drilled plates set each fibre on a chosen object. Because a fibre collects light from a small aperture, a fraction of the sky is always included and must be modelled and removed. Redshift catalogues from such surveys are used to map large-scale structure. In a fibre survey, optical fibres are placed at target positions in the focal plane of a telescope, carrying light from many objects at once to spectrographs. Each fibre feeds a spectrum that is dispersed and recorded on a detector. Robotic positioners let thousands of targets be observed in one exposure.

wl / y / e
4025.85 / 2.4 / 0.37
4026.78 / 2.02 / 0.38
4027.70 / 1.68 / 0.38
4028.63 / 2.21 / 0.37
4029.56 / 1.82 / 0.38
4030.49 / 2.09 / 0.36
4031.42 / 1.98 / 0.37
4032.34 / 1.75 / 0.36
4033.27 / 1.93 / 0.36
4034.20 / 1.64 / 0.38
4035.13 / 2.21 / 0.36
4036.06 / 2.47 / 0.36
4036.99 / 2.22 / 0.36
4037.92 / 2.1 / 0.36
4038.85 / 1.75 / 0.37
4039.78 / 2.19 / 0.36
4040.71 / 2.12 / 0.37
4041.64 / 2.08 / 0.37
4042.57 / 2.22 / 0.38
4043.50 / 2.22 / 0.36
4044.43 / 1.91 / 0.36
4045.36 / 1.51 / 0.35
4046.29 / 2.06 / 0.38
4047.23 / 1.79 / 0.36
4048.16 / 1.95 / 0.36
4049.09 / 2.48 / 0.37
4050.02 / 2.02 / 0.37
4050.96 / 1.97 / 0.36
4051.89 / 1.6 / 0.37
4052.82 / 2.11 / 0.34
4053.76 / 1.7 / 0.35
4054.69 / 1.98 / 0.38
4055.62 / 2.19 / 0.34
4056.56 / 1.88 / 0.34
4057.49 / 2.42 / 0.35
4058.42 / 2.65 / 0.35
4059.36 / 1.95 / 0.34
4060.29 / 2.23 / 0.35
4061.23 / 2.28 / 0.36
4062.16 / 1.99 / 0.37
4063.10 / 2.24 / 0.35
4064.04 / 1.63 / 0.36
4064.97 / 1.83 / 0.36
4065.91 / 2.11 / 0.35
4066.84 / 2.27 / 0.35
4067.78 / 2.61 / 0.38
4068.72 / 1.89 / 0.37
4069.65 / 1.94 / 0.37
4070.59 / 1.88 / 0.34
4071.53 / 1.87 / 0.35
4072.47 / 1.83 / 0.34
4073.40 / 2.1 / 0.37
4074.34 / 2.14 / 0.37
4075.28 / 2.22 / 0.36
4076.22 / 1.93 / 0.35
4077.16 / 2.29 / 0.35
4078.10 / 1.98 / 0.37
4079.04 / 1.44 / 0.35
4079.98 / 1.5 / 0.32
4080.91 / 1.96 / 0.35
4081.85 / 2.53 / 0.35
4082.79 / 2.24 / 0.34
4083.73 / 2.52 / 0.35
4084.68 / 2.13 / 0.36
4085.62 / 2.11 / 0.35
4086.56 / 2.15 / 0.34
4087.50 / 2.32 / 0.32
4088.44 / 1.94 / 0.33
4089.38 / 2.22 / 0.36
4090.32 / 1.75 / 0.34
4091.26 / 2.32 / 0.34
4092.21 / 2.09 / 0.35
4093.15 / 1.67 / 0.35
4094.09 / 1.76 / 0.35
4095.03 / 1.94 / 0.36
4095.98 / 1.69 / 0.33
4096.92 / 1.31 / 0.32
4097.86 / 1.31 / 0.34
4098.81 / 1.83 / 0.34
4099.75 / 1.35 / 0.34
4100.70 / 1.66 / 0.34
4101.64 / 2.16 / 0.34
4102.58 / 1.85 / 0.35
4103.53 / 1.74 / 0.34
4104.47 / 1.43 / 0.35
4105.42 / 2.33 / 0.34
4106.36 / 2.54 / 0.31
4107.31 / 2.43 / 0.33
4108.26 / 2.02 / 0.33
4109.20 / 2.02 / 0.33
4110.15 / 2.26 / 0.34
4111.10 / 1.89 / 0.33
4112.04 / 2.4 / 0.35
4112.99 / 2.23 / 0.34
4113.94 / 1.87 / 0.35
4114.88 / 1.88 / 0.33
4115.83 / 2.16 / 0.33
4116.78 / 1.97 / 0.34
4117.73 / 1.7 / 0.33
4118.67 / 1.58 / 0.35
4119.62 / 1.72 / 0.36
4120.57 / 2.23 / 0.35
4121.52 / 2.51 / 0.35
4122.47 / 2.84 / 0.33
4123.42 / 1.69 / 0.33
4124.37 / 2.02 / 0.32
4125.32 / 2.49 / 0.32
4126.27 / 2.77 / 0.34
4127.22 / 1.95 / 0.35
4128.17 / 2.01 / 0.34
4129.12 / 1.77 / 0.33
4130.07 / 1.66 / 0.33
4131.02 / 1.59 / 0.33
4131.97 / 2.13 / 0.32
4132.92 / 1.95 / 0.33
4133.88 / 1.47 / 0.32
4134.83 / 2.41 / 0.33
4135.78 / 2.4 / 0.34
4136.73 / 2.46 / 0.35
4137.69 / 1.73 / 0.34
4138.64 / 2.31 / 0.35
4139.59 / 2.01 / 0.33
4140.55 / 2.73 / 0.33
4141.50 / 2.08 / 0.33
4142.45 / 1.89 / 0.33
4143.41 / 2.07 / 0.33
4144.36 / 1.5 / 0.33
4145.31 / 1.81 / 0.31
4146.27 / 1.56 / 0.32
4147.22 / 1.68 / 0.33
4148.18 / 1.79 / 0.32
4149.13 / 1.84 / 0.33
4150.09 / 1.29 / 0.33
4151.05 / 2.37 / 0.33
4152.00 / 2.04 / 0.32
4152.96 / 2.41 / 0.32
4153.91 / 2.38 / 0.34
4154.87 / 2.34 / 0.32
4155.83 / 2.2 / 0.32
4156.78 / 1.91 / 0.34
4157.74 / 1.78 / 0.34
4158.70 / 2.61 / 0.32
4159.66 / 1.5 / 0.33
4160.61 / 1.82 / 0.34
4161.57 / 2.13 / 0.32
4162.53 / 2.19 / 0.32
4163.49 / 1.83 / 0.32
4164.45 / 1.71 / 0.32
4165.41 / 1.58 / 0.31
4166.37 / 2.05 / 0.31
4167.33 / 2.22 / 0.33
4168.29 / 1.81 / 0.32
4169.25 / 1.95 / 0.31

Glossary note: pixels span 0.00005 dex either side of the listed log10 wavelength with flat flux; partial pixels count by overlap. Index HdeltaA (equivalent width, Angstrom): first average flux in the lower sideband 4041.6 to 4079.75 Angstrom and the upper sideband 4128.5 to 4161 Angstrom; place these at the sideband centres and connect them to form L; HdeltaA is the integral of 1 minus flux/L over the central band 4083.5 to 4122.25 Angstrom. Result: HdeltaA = 0.6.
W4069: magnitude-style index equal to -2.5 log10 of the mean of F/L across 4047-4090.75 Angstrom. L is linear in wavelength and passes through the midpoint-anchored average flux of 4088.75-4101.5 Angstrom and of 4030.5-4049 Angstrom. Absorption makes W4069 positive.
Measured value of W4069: -0.10 mag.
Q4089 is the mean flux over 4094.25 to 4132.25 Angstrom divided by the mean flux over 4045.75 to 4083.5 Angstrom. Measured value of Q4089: 0.96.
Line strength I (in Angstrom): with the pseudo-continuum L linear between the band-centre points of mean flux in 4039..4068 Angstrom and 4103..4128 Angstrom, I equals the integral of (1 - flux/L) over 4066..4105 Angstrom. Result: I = 2.5 Angstrom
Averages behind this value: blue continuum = 2.06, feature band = 1.95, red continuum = 2.1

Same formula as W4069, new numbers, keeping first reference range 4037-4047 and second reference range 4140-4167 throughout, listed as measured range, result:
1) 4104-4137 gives -0.05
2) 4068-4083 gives 0.01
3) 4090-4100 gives 0.15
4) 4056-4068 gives -0.07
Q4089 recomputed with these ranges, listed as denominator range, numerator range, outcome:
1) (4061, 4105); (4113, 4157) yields 1.04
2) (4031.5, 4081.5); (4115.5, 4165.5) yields 0.99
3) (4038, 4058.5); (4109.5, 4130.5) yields 1.02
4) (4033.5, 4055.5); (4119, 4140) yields 1.04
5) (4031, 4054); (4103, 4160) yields 1.02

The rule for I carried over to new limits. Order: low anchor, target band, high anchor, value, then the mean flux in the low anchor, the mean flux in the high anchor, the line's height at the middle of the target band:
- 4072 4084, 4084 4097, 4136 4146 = 0.4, 2.05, 2.06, 2.05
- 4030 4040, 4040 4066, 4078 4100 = -0.6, 2.03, 1.92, 1.99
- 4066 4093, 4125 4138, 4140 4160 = -0.3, 2.07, 1.99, 2.01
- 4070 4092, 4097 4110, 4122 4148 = 1.0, 2.06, 2.03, 2.05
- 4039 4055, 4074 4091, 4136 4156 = -0.6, 1.99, 2.03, 2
